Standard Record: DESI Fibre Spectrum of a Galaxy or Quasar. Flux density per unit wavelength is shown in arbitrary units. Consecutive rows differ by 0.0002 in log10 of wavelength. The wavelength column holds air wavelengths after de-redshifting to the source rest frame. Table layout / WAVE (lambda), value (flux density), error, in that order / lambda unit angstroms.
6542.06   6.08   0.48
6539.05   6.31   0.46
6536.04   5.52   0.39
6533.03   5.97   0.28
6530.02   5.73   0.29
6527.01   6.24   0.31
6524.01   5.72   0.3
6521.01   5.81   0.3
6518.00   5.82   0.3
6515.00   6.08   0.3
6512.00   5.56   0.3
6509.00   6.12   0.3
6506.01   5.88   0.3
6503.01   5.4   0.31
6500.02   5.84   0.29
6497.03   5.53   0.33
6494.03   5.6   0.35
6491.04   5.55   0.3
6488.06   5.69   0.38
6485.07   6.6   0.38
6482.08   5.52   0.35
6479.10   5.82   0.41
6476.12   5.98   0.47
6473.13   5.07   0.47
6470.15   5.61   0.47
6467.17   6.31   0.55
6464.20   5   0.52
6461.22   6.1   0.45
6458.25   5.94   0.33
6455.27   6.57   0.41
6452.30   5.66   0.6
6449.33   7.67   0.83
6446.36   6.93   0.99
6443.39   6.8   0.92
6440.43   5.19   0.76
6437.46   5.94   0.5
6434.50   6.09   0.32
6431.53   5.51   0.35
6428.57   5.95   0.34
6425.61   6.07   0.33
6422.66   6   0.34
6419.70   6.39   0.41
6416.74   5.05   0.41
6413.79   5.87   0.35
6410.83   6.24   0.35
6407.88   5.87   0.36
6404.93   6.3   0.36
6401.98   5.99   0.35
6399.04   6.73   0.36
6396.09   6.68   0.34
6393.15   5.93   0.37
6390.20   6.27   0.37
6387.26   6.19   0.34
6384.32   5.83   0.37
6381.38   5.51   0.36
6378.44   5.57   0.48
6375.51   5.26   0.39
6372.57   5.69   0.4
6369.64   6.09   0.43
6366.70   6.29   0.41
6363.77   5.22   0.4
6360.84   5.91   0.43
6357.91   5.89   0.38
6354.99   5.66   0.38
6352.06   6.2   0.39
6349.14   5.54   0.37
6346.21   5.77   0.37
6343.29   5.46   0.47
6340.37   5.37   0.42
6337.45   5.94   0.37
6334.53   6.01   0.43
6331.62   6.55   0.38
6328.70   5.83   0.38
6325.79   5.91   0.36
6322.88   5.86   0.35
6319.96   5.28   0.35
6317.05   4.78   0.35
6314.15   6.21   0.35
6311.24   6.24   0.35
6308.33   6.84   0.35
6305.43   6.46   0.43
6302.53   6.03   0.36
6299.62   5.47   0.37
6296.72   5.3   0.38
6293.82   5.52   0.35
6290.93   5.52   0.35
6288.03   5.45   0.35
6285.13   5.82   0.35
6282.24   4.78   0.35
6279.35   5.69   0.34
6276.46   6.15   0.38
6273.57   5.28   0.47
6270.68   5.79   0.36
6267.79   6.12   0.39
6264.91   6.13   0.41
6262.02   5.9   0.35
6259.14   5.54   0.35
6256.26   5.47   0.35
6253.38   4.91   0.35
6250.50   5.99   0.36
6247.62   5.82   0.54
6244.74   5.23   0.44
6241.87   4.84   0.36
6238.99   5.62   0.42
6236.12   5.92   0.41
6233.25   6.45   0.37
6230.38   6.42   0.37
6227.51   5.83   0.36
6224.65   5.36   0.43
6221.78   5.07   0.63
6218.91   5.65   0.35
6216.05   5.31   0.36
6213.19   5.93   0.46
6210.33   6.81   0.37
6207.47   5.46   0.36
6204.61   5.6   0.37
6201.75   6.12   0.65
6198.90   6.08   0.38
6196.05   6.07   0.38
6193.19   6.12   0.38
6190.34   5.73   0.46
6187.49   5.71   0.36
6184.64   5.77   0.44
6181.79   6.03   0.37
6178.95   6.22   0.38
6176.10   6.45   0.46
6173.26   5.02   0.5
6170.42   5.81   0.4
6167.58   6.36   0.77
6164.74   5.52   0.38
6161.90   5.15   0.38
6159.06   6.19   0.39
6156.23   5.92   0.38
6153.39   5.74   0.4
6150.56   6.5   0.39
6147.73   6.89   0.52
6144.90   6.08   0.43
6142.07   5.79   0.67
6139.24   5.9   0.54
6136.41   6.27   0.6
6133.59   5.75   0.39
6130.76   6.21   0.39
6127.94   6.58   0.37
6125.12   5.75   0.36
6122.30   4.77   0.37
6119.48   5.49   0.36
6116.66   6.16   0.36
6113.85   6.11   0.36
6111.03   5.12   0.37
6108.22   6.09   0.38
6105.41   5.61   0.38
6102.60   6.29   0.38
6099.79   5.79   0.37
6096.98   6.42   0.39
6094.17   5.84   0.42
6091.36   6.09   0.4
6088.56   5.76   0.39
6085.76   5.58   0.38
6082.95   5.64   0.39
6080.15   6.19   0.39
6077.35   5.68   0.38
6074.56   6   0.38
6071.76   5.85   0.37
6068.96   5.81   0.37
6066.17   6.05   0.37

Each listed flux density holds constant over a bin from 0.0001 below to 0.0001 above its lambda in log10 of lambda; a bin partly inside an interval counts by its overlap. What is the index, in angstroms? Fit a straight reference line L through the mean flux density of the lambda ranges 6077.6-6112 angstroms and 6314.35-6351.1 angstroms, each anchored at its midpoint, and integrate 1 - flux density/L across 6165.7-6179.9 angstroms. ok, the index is -0.3 angstroms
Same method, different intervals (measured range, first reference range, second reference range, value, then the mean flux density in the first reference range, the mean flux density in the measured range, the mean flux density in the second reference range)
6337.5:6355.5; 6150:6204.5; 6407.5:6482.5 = 0.79 angstroms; 5.91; 5.69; 5.97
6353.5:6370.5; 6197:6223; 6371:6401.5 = 0.31 angstroms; 5.79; 5.83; 5.97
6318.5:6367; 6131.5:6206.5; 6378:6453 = 2.09 angstroms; 5.95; 5.79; 6.1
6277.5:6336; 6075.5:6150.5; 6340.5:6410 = 1.26 angstroms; 5.93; 5.78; 5.9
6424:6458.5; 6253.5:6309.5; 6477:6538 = -2.50 angstroms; 5.73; 6.2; 5.81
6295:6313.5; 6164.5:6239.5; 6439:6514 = -0.51 angstroms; 5.88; 6.05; 5.92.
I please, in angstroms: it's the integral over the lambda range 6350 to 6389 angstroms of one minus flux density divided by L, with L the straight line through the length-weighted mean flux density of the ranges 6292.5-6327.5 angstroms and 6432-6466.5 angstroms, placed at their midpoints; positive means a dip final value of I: 1.14 angstroms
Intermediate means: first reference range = 5.83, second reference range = 6.16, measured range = 5.79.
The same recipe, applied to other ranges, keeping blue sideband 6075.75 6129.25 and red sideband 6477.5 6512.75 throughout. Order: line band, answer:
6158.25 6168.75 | 0.1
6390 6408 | -1.5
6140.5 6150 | -0.7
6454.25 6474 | -0.1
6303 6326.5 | -0.6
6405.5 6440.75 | -0.6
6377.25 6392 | -0.2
